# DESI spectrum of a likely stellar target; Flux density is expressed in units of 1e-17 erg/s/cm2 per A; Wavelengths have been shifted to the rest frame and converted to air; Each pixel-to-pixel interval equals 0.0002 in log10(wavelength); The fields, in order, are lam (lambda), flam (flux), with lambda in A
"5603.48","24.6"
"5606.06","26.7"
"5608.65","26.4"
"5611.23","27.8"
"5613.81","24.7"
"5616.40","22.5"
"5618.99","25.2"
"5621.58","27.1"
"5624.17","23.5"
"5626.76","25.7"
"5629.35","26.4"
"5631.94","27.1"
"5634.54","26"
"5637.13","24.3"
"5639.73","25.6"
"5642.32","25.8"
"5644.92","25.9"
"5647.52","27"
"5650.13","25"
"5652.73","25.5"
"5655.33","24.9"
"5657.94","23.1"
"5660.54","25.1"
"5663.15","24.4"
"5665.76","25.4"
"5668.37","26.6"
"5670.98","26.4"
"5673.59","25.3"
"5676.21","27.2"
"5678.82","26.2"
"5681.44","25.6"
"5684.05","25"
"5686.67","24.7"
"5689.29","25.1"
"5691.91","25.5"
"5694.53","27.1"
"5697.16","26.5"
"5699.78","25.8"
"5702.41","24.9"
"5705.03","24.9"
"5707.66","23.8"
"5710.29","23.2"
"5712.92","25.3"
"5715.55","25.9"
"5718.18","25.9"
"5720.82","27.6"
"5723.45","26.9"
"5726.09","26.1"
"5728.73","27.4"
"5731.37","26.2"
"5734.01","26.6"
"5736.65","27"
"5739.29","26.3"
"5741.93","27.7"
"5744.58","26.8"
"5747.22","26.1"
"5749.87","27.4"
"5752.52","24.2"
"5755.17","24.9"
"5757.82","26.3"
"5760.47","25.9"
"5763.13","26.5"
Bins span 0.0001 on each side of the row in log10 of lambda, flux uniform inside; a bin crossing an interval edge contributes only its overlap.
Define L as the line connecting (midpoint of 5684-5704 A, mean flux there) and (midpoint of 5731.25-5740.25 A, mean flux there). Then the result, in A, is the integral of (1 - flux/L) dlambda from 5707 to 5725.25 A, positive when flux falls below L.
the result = 0.4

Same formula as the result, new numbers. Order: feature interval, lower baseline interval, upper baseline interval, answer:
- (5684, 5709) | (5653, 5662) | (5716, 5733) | 0.4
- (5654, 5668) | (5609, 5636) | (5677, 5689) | 0.4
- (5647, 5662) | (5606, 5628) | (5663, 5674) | 0.4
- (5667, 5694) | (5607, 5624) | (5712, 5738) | 0.3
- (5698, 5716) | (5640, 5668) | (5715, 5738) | 1.0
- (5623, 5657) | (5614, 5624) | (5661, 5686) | -0.6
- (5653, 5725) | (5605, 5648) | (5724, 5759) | 1.6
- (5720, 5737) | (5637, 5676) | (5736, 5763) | -0.5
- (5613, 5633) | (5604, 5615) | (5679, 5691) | 0.6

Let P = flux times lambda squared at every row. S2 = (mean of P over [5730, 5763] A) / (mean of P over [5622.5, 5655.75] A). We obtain 1.07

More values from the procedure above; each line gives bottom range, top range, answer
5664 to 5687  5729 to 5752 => 1.06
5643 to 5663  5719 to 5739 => 1.09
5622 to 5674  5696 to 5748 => 1.05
